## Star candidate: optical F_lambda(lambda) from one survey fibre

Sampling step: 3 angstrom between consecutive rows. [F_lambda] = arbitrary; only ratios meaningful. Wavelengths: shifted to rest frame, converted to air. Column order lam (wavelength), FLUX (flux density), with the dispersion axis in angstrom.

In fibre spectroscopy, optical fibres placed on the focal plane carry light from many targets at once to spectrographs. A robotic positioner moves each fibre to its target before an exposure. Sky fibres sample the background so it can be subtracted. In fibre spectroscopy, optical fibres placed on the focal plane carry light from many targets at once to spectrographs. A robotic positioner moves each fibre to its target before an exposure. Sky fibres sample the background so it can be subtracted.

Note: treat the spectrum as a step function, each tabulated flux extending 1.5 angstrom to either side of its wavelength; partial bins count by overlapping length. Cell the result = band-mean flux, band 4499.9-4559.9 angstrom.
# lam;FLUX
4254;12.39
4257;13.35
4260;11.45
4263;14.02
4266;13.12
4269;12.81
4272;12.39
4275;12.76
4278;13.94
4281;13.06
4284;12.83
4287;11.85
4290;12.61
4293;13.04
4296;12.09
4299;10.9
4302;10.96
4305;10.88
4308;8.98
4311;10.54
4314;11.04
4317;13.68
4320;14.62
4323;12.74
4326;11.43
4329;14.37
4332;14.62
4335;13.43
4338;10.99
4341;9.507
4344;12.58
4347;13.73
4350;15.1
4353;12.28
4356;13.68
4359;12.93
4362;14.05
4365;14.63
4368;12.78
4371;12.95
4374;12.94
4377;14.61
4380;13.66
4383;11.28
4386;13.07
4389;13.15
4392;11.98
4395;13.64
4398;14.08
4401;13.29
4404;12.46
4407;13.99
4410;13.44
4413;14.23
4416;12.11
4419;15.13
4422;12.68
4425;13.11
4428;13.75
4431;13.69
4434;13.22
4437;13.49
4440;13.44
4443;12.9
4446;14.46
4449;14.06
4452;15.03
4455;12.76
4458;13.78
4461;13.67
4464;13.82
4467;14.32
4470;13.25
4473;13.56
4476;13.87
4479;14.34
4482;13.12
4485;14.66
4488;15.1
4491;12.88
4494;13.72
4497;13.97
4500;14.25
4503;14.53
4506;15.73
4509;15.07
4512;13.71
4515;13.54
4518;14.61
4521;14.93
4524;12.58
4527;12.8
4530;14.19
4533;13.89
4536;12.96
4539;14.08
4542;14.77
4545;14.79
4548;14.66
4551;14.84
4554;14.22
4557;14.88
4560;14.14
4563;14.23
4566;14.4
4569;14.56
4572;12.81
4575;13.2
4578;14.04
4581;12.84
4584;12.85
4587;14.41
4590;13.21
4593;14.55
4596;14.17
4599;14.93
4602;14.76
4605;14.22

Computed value 14.2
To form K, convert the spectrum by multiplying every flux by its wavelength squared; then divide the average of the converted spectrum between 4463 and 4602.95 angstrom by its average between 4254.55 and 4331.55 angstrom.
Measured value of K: 1.26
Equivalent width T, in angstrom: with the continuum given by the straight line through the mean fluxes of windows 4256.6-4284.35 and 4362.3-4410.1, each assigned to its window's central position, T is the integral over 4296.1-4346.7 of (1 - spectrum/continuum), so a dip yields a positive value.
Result 4.2 angstrom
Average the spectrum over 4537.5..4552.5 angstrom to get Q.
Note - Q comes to 14.6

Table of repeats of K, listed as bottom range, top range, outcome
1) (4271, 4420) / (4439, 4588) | 1.18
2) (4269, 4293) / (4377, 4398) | 1.07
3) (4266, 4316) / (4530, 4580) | 1.33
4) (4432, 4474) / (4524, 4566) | 1.08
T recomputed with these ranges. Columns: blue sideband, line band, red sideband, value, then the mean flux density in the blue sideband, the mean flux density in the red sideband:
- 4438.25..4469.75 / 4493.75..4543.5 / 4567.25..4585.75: -1.8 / 13.8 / 13.4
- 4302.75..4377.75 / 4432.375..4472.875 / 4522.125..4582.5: -1.0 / 12.7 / 14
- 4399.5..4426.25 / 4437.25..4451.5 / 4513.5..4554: -0.2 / 13.4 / 14.1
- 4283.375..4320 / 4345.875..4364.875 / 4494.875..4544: -2.2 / 11.7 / 14.1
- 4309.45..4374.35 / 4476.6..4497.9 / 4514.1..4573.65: -0.3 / 12.9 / 14.1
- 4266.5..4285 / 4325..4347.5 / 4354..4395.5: 1.0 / 13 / 13.2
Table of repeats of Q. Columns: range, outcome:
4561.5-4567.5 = 14.3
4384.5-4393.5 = 12.7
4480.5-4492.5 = 13.9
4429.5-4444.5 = 13.3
